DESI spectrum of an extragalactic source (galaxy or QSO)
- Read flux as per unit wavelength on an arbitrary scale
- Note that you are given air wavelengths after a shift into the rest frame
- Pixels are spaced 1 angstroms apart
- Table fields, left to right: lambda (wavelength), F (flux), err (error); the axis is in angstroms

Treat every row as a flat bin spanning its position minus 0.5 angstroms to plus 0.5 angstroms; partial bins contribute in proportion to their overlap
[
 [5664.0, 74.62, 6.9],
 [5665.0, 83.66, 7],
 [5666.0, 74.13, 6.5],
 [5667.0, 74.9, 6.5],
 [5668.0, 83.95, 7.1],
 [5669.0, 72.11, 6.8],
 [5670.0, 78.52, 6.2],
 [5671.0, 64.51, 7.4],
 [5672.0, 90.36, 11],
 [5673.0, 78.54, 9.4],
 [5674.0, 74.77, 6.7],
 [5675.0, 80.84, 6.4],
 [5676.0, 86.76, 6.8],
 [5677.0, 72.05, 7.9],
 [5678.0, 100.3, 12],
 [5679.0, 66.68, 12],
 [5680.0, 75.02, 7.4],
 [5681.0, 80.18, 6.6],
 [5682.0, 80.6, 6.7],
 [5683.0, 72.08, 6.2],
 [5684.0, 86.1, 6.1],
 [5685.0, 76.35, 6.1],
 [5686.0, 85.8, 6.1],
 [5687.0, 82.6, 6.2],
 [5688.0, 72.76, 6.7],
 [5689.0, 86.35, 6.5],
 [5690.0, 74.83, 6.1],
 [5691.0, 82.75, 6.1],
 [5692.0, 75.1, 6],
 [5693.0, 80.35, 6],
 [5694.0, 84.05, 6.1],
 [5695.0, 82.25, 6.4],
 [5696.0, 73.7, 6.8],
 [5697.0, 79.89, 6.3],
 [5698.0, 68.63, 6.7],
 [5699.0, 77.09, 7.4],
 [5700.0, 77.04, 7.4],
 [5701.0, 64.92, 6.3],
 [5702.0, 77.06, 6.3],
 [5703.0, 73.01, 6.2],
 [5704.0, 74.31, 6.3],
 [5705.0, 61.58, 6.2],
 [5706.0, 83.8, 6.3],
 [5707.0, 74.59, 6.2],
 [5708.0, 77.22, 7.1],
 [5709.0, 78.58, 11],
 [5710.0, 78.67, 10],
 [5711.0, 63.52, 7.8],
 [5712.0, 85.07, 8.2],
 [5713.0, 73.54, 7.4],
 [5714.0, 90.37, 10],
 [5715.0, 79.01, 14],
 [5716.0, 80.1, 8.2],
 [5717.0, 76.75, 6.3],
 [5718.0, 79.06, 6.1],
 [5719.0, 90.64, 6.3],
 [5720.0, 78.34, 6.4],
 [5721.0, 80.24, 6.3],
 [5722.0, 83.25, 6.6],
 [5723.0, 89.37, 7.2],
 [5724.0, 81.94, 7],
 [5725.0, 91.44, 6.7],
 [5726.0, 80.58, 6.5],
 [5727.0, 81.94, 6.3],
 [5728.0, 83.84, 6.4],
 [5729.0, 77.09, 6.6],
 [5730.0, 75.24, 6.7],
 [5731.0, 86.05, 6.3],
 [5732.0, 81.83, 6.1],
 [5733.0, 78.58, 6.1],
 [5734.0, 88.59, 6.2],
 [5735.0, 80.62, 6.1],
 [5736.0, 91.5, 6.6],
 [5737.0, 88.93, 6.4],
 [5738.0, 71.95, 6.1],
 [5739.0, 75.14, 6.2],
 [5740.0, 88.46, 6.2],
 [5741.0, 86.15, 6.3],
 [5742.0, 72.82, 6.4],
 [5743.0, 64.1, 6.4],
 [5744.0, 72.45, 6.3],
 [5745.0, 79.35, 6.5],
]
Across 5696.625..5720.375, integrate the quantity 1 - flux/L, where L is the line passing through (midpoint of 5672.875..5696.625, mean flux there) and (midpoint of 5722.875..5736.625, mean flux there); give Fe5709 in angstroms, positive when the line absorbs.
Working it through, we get 1.4 angstroms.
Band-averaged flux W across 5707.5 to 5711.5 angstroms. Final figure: 74.5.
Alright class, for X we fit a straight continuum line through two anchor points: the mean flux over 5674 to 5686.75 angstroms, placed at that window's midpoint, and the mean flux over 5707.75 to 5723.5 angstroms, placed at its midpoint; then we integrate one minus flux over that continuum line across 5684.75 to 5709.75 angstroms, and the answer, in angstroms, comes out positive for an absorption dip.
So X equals 1.0 angstroms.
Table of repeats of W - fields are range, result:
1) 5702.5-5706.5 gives 73.2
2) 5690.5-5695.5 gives 80.9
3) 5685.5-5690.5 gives 80.5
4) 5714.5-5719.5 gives 81.1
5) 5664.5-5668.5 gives 79.2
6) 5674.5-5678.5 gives 85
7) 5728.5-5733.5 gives 79.8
